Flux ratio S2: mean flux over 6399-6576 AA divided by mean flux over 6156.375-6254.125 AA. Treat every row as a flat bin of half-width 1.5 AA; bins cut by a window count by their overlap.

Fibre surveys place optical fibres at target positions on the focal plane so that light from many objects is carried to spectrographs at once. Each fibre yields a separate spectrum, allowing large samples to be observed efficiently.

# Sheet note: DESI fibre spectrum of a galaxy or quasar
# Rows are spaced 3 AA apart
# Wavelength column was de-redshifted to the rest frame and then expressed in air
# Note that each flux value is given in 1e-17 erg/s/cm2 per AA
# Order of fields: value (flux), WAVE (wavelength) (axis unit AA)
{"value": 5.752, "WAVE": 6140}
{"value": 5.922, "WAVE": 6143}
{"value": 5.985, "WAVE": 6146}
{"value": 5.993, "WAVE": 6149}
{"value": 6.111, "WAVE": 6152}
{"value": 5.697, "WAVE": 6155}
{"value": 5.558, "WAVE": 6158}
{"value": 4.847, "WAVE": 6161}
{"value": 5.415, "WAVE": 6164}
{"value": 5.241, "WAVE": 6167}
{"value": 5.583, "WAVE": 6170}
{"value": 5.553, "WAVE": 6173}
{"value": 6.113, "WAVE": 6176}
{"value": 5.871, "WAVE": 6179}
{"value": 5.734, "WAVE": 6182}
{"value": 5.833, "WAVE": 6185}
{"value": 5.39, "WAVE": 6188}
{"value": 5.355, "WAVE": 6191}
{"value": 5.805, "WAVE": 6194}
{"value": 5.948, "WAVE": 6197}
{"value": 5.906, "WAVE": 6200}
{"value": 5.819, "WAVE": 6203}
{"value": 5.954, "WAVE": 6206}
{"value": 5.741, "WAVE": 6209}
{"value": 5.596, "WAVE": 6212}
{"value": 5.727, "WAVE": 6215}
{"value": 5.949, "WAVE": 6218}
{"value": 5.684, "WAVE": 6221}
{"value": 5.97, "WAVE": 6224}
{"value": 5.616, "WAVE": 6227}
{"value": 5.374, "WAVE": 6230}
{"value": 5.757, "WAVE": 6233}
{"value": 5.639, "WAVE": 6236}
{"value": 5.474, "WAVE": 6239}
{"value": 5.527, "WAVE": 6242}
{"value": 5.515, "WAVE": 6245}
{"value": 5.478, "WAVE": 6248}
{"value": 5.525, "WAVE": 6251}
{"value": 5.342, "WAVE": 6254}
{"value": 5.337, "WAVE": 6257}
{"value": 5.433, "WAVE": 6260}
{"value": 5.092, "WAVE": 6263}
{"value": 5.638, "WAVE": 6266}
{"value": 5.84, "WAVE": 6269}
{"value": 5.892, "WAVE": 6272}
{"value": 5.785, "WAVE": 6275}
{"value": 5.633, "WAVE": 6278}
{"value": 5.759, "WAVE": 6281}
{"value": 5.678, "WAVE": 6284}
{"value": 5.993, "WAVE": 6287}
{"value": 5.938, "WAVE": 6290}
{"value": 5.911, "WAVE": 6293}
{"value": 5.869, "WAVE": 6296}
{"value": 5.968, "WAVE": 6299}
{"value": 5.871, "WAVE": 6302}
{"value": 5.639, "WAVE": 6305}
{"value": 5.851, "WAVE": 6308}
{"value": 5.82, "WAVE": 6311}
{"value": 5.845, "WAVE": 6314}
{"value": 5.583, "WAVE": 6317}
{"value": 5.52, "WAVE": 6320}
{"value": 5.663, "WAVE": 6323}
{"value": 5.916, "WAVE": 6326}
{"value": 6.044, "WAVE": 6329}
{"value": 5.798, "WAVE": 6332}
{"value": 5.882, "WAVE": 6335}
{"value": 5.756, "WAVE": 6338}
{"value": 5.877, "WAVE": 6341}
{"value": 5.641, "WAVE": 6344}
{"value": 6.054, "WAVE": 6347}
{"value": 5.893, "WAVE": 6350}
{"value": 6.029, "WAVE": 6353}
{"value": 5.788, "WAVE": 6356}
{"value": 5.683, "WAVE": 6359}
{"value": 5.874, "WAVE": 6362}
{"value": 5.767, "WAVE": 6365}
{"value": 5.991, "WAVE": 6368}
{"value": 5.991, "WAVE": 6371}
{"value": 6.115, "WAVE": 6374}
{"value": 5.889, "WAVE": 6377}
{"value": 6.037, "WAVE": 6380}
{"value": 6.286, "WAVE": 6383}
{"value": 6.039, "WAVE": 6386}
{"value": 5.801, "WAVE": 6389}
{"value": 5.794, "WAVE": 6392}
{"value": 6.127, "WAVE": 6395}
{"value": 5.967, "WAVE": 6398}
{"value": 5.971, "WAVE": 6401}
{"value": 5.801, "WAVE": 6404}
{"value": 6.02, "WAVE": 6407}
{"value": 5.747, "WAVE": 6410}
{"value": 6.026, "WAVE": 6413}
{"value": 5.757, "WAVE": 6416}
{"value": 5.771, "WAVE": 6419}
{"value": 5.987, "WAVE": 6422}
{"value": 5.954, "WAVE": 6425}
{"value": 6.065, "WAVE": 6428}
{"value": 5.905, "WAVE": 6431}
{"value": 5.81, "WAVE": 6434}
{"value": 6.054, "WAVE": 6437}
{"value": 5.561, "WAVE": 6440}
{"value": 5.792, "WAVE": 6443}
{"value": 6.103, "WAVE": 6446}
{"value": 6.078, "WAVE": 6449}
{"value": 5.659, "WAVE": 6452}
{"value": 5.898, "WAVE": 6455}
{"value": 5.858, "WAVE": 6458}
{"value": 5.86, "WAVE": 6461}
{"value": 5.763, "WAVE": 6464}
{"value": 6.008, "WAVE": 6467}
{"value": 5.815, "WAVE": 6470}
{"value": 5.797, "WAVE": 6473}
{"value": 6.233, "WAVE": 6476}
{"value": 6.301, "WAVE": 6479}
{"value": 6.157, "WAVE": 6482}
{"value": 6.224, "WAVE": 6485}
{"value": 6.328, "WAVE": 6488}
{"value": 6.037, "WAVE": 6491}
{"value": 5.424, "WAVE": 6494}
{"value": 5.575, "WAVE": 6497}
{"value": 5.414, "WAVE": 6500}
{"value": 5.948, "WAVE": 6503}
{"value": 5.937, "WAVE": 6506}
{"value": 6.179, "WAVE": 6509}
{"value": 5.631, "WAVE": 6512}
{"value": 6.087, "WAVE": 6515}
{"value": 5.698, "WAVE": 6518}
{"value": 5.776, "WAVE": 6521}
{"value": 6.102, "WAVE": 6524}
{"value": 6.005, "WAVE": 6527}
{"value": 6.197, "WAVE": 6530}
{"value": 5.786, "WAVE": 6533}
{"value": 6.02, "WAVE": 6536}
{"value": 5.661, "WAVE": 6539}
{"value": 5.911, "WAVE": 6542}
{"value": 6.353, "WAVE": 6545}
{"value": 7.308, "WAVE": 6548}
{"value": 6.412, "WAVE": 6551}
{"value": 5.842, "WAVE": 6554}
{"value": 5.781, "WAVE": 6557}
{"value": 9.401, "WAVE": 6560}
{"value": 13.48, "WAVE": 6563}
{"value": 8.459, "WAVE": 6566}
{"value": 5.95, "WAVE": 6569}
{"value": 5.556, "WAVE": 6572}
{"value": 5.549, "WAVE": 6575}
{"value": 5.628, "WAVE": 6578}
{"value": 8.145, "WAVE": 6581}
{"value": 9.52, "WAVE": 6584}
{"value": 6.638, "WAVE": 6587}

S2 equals 1.09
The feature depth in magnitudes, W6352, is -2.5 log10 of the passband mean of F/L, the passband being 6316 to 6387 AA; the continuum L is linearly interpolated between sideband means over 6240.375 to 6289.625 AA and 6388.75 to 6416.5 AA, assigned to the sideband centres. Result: -0.02 mag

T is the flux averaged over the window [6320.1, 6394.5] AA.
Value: 5.9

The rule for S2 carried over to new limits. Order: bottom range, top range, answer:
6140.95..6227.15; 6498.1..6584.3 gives 1.15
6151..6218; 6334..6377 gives 1.04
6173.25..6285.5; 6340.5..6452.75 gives 1.04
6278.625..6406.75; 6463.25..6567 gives 1.08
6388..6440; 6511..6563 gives 1.09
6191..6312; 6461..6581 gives 1.11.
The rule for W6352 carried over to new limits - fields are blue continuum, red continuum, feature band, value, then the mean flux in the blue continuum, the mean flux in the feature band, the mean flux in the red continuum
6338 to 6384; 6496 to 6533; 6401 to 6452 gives 0.00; 5.92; 5.9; 5.88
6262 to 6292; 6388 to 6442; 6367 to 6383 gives -0.03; 5.74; 6.03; 5.9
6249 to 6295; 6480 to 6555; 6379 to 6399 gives -0.03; 5.65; 6.01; 6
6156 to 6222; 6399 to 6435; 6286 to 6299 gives -0.03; 5.66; 5.93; 5.9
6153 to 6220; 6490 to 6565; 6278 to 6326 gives 0.02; 5.67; 5.79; 6.41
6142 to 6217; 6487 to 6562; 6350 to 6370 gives 0.02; 5.71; 5.86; 6.16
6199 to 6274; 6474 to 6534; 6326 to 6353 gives -0.02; 5.63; 5.88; 5.95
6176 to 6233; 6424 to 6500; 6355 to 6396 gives -0.01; 5.75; 5.94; 5.92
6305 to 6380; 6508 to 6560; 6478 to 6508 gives 0.03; 5.84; 5.93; 6.14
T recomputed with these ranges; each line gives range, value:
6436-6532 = 5.92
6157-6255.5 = 5.63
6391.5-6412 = 5.93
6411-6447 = 5.89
